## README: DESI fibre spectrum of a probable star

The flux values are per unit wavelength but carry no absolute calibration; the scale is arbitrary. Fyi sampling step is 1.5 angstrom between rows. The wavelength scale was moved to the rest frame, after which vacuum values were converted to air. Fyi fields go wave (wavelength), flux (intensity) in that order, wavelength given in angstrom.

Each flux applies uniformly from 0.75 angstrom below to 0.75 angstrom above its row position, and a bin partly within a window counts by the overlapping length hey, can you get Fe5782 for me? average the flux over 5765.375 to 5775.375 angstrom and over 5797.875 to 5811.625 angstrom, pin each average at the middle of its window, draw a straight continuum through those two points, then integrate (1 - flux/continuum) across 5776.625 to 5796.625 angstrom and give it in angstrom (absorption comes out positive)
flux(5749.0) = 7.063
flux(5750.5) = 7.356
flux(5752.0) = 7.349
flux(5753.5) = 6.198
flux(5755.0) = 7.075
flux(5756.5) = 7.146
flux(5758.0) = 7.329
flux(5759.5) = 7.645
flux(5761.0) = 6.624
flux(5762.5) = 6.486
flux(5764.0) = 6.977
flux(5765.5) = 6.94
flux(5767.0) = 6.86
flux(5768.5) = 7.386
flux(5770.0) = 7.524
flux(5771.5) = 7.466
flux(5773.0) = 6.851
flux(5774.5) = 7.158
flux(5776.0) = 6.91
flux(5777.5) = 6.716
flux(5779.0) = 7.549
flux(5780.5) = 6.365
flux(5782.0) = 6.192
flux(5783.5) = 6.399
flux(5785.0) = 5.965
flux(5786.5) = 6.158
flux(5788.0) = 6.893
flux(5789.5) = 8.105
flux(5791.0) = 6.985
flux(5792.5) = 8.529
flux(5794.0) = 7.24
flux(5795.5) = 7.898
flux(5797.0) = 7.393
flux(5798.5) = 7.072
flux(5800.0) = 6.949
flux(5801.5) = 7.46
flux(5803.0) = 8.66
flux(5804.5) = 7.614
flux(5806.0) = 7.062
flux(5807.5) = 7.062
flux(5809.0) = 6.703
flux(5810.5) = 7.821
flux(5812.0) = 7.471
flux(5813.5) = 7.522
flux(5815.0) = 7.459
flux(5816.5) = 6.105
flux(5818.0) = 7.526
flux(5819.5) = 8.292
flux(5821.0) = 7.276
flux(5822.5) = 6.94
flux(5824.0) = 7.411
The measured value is 0.7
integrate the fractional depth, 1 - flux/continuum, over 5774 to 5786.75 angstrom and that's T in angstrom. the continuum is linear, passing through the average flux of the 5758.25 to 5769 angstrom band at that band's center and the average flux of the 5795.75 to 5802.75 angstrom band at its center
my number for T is 1.0 angstrom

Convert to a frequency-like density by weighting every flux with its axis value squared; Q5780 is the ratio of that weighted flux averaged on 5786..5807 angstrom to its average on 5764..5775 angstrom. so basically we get 1.0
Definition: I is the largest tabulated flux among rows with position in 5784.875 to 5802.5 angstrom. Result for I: 8.529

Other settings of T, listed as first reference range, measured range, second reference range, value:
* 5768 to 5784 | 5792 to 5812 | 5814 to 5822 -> -0.8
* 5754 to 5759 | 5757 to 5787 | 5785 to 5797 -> 1.4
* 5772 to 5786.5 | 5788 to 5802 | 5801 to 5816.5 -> -0.8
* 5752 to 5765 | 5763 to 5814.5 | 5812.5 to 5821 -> 0.0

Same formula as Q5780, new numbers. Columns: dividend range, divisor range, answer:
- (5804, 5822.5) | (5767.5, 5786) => 1.08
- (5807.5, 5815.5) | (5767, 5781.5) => 1.05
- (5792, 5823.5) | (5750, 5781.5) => 1.07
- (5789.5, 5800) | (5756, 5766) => 1.08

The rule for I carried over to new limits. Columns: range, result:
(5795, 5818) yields 8.66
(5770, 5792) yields 8.105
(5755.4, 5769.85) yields 7.645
